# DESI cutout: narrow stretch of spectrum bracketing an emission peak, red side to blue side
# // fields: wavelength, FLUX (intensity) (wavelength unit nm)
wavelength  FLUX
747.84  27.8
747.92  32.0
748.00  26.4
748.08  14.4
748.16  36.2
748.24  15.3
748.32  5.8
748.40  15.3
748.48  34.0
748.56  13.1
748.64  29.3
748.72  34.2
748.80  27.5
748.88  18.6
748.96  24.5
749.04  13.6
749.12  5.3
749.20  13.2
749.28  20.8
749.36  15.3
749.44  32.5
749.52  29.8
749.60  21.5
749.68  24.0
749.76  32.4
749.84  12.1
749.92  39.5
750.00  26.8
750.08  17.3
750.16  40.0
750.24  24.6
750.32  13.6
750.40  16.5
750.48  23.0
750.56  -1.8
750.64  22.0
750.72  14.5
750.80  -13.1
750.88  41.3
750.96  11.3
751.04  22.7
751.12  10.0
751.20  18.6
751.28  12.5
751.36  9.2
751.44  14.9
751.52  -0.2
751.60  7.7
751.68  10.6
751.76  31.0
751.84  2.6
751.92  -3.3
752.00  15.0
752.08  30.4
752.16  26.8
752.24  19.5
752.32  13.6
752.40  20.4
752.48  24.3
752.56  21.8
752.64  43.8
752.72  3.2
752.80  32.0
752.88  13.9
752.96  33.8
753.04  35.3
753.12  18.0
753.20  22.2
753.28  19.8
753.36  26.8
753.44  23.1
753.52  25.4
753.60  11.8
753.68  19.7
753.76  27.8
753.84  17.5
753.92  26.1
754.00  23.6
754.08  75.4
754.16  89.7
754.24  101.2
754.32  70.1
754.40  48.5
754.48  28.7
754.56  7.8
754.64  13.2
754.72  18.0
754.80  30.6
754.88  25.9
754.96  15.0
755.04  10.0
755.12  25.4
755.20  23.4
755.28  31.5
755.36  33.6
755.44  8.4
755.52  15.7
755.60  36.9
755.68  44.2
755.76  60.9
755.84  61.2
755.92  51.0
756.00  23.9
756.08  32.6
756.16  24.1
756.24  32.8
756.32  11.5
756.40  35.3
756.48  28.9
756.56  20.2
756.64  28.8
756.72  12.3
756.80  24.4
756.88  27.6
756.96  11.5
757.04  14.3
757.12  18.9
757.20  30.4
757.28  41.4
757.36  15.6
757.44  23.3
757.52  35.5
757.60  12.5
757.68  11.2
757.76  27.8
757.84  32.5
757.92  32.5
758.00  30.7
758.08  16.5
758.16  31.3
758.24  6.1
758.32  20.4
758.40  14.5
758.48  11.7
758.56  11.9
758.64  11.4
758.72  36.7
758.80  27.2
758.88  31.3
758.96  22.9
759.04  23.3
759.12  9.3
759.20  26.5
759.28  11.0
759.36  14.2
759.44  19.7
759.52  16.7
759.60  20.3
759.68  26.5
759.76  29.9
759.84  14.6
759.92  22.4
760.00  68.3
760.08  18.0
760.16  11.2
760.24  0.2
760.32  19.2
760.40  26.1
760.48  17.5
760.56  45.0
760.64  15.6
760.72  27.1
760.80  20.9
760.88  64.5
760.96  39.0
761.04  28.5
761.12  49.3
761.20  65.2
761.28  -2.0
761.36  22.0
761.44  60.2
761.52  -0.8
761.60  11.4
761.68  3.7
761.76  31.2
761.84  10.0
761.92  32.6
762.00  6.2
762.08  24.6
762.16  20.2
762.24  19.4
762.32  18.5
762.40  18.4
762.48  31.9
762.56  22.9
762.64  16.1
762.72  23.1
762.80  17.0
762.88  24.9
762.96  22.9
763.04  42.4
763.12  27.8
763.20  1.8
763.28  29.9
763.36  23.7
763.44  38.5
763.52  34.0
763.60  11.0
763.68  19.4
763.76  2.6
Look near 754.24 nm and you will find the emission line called [S II]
